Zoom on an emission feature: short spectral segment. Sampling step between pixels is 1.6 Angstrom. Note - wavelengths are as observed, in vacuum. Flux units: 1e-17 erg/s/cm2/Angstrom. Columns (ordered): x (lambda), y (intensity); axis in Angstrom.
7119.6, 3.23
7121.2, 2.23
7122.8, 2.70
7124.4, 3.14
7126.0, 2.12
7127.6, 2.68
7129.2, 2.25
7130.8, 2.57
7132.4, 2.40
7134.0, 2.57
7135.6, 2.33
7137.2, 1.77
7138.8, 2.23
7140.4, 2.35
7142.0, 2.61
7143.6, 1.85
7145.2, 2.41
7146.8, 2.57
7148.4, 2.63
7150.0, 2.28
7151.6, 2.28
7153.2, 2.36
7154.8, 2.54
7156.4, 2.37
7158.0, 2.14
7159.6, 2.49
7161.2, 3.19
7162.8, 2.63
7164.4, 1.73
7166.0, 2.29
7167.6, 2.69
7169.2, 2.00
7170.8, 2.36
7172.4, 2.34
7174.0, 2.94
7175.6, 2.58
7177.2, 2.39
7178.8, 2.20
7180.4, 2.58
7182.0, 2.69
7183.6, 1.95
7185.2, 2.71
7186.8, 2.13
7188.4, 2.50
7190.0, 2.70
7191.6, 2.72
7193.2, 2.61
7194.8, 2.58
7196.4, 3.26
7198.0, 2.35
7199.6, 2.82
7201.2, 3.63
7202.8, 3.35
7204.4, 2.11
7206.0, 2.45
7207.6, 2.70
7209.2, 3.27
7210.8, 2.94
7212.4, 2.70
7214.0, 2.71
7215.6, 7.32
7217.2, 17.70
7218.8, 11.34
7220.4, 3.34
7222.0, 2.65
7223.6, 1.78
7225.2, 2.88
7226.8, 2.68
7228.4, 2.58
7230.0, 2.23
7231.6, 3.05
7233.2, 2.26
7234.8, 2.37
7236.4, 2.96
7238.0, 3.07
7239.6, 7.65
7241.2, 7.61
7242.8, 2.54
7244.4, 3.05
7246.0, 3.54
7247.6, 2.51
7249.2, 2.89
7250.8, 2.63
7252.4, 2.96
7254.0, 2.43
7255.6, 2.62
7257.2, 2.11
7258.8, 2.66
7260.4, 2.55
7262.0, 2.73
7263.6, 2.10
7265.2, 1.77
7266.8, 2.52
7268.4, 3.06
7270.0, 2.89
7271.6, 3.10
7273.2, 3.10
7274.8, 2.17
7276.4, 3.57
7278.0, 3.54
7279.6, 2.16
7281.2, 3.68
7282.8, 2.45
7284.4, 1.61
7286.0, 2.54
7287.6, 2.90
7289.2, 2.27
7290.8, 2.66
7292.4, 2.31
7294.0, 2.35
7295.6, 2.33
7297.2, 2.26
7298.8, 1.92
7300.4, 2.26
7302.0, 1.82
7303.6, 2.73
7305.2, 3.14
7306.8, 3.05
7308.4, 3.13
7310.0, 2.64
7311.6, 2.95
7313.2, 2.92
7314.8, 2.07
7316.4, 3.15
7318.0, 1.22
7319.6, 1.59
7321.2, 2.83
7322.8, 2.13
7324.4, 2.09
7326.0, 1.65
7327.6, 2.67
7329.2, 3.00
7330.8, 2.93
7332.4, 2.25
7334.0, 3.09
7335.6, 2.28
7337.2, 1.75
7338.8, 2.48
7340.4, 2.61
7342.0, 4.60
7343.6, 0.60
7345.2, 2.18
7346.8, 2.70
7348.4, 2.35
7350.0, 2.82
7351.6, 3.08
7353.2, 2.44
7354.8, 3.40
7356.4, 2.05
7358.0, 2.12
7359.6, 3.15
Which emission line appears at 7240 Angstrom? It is [N II]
